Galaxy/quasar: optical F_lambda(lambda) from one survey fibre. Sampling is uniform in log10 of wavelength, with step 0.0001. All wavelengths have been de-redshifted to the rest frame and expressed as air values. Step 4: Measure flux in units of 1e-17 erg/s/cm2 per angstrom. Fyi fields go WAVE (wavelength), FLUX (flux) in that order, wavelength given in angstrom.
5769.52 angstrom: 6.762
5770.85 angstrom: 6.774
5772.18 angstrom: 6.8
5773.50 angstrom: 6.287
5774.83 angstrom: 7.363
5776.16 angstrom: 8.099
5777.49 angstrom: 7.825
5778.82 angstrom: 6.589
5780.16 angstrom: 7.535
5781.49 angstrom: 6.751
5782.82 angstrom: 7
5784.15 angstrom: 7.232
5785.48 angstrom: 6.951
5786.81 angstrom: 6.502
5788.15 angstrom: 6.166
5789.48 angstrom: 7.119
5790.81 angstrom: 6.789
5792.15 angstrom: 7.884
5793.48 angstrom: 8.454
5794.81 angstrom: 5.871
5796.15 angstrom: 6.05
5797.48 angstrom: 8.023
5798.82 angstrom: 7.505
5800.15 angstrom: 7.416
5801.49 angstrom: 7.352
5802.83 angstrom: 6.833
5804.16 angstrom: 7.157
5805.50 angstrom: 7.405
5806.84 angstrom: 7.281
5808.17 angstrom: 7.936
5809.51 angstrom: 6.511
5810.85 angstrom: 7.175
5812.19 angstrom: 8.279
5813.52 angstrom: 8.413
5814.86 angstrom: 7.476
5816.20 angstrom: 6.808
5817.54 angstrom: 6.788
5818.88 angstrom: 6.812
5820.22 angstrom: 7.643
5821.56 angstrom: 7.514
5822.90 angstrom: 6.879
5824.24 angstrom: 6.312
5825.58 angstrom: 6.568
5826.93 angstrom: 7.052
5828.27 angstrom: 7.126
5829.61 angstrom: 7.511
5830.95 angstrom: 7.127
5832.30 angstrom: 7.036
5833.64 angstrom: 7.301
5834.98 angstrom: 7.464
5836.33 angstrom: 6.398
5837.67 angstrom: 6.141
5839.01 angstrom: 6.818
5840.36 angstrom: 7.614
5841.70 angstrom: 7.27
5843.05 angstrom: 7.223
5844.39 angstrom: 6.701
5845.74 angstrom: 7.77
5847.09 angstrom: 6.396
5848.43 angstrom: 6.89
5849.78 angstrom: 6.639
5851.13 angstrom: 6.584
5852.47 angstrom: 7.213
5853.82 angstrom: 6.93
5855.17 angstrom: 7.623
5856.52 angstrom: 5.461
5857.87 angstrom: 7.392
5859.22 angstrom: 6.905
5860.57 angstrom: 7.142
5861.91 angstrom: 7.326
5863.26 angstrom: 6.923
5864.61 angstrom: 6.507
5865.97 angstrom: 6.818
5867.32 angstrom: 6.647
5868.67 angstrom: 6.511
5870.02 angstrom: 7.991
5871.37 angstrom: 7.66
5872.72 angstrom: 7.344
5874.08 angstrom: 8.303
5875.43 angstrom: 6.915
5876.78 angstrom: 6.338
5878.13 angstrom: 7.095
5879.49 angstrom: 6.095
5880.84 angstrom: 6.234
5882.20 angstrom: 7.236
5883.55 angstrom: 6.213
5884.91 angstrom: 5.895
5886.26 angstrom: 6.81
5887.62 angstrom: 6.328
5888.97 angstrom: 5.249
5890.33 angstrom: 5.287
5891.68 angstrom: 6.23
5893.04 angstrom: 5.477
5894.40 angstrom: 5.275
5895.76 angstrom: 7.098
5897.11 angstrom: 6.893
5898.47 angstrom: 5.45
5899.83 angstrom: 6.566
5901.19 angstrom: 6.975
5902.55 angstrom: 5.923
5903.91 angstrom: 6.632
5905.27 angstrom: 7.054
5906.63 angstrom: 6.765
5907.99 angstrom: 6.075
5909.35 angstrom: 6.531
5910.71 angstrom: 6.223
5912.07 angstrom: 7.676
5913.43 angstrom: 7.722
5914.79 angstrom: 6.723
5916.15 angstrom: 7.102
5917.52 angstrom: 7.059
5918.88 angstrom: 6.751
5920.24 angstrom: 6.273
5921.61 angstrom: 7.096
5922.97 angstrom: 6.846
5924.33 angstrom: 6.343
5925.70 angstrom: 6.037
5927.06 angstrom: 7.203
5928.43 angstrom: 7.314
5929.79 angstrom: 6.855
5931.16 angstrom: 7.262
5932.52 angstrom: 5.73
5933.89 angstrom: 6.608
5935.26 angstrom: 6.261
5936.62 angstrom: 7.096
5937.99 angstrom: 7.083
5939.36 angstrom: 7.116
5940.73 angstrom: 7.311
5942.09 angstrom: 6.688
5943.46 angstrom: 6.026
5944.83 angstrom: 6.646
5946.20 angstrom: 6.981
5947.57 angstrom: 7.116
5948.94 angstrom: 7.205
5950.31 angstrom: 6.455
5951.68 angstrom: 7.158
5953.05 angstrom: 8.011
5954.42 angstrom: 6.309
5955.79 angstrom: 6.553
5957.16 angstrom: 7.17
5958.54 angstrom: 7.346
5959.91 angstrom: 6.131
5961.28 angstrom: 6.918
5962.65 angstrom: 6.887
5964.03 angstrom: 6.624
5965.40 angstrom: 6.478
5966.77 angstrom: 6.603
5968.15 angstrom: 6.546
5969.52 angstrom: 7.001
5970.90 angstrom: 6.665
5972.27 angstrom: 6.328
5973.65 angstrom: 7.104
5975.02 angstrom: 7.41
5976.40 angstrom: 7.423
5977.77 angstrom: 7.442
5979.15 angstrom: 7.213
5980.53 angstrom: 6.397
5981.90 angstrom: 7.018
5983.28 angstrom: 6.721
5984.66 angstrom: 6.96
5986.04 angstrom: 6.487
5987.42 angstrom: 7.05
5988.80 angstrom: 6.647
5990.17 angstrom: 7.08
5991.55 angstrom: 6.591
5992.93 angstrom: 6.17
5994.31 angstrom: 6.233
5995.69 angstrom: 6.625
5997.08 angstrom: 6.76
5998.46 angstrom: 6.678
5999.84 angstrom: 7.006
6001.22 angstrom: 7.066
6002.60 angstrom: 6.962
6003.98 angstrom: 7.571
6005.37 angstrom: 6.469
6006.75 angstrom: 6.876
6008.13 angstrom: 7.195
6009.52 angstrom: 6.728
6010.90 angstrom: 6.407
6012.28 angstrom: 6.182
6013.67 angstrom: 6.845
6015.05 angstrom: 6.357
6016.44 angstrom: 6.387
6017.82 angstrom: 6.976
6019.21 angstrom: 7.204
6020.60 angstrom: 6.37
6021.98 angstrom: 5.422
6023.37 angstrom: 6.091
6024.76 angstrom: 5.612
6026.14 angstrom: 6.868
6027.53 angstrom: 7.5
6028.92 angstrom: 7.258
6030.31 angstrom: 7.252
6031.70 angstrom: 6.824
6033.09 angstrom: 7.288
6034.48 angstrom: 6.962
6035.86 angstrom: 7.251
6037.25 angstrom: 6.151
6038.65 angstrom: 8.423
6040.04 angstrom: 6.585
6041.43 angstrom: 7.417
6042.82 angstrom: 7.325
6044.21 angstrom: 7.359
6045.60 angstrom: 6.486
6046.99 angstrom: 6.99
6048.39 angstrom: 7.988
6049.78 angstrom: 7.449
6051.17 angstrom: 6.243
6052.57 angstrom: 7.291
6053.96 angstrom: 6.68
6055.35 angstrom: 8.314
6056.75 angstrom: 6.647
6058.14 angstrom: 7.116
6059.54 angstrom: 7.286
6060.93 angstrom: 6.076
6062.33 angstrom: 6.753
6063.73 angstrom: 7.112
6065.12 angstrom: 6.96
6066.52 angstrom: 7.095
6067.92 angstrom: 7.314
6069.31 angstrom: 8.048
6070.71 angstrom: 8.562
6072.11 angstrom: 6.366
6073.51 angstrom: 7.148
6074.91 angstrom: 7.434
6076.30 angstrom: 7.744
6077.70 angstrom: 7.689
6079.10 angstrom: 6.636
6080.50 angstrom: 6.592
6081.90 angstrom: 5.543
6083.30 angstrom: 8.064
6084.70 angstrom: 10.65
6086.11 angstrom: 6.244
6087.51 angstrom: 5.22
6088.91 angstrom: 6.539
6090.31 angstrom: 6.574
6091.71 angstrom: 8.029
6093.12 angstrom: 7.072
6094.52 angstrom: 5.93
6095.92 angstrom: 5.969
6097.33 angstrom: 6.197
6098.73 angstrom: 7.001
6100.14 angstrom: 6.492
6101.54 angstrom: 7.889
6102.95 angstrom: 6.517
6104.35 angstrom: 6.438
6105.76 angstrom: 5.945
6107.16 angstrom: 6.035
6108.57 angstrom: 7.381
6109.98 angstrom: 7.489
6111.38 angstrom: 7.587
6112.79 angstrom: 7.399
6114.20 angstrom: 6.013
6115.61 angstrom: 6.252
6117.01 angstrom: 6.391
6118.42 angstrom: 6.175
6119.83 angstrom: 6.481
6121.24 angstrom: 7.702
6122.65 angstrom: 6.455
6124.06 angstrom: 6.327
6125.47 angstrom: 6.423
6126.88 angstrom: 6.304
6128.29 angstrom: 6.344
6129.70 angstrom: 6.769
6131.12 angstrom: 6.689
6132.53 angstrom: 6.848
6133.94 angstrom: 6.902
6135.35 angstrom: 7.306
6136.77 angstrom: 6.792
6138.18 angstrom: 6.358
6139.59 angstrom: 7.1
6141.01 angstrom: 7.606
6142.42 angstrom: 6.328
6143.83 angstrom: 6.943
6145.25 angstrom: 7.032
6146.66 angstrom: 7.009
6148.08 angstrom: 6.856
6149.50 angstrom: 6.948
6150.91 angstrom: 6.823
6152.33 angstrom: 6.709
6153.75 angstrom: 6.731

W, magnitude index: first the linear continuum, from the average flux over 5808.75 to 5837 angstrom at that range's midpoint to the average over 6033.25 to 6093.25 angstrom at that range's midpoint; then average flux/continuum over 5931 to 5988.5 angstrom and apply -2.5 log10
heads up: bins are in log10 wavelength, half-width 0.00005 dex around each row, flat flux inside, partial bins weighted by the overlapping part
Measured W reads 0.048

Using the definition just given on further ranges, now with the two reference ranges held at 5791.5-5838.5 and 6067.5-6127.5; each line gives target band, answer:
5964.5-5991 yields 0.022 mag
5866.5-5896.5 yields 0.088 mag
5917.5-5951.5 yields 0.045 mag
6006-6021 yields 0.046 mag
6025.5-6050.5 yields -0.036 mag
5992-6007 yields 0.037 mag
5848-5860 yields 0.046 mag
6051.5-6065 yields -0.012 mag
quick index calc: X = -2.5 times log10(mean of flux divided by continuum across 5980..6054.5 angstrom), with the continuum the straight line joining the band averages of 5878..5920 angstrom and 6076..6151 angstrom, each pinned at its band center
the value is -0.03 mag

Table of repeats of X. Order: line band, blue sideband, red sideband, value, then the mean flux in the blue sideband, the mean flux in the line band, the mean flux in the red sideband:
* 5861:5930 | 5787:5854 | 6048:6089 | 0.072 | 7.11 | 6.67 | 7.16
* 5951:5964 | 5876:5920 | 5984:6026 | -0.058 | 6.47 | 6.92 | 6.64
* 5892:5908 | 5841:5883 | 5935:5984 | 0.095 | 6.97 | 6.35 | 6.88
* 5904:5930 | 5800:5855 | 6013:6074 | 0.038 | 7.12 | 6.82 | 6.99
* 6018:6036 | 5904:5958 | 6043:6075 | 0.051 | 6.83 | 6.75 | 7.16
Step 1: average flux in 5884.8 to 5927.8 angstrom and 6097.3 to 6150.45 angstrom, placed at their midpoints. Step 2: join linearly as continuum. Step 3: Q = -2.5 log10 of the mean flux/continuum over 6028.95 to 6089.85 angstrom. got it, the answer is -0.072 mag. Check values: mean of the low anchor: 6.5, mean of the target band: 7.14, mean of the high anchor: 6.76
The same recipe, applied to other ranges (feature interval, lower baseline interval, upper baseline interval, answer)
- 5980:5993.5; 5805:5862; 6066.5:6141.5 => 0.04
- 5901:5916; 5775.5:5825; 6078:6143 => 0.04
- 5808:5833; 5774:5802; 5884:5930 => -0.03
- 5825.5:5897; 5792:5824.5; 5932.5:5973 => 0.05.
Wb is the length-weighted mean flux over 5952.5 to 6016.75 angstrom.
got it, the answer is 6.8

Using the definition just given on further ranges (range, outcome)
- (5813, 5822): 7.33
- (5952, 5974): 6.79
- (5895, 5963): 6.78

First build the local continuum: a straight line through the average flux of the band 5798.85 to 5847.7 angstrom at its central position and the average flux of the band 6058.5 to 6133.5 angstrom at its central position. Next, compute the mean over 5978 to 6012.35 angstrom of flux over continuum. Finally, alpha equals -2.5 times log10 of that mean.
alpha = 0.03 mag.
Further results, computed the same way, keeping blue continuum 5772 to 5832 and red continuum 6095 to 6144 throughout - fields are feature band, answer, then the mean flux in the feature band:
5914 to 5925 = 0.033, 6.79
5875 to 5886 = 0.087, 6.51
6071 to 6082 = -0.042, 7.03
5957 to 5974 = 0.031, 6.73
